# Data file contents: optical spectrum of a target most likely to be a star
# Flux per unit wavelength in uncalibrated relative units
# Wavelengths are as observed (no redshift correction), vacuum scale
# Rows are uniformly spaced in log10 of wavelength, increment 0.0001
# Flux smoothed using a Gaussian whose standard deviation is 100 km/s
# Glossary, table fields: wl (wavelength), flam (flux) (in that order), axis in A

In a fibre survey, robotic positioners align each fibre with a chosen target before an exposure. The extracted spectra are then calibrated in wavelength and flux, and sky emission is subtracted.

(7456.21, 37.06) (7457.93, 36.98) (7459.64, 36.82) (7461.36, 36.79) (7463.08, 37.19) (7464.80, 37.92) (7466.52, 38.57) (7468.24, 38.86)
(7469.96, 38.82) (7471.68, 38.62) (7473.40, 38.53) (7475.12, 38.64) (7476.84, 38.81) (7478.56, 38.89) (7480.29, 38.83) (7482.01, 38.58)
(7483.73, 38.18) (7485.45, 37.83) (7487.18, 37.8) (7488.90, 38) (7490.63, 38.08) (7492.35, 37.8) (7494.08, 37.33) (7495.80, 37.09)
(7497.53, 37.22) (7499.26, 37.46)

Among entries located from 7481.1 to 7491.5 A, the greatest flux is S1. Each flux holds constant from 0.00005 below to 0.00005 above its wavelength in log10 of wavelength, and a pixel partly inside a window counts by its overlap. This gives 38.58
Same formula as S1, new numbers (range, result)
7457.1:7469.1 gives 38.86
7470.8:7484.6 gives 38.89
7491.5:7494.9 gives 37.8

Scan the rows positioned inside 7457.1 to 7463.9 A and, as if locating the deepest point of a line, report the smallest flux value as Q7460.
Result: 36.79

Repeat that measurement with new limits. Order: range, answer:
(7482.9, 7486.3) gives 37.83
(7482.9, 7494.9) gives 37.33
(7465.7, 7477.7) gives 38.53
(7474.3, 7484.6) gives 38.18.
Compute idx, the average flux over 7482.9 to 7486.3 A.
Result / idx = 38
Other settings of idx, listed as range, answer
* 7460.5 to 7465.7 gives 37.3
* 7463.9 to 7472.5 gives 38.5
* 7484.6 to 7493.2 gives 37.9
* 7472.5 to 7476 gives 38.6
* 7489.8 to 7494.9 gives 37.7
